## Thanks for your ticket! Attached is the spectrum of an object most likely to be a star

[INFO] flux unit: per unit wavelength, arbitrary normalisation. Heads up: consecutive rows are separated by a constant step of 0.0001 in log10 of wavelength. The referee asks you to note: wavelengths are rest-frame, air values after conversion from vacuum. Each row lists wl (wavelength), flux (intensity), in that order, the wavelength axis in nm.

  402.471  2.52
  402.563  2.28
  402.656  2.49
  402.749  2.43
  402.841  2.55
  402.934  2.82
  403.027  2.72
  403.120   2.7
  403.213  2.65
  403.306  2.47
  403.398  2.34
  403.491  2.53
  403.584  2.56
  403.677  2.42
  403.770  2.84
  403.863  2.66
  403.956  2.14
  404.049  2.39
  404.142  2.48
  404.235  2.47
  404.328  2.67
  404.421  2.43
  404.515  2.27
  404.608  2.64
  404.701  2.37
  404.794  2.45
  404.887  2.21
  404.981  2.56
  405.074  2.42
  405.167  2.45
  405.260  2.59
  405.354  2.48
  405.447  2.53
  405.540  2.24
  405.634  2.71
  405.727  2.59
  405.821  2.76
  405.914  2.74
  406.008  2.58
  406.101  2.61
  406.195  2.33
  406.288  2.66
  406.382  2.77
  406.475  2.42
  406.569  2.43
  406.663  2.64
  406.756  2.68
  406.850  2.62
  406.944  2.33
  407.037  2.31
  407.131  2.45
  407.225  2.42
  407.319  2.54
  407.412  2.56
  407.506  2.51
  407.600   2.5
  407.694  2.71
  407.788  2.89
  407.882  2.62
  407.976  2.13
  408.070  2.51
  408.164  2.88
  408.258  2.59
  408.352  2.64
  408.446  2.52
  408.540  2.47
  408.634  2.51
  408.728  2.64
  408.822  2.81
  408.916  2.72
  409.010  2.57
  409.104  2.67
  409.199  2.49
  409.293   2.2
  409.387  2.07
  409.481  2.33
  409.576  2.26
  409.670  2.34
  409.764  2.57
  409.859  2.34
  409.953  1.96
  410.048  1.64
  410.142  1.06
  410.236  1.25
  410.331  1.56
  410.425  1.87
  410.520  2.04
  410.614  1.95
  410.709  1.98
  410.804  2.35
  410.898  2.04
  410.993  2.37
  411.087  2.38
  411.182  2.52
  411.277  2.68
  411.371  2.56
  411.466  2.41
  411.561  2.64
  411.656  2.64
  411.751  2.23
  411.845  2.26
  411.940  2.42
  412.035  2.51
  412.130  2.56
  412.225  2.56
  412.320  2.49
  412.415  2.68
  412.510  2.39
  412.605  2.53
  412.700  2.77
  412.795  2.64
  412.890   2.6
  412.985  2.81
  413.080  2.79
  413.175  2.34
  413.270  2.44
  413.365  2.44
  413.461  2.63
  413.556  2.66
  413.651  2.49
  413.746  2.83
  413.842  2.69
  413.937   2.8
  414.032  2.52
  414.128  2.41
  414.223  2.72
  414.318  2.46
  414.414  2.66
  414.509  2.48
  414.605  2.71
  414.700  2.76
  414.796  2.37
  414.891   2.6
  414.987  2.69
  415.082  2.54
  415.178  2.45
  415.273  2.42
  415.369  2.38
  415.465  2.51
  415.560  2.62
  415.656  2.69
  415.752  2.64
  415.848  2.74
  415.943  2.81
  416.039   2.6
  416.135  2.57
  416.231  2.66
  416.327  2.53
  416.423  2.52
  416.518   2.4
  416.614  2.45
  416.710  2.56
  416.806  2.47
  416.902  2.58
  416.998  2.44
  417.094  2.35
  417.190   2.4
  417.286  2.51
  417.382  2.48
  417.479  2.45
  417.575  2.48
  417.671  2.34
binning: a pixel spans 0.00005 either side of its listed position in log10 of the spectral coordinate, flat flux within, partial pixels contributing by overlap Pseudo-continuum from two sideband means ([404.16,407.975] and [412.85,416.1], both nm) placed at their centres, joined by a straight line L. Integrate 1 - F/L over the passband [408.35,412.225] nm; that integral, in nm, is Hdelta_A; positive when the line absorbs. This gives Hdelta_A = 0.41 nm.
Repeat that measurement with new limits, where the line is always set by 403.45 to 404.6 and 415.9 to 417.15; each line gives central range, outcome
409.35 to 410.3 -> 0.20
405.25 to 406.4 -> -0.04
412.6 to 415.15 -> -0.08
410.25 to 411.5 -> 0.17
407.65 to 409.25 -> -0.07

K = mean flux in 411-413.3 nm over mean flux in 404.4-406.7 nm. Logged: 1.0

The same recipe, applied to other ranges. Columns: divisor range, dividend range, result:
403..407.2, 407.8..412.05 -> 0.92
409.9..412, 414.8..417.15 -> 1.20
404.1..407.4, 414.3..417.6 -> 1.01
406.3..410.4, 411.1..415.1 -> 1.07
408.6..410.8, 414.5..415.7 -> 1.18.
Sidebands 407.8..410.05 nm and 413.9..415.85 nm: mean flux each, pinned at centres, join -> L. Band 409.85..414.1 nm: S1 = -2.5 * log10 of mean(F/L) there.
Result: 0.07 mag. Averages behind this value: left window 2.46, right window 2.57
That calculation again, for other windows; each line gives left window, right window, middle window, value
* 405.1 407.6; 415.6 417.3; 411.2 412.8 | 0.01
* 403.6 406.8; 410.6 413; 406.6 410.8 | 0.06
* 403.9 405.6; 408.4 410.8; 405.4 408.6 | -0.10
